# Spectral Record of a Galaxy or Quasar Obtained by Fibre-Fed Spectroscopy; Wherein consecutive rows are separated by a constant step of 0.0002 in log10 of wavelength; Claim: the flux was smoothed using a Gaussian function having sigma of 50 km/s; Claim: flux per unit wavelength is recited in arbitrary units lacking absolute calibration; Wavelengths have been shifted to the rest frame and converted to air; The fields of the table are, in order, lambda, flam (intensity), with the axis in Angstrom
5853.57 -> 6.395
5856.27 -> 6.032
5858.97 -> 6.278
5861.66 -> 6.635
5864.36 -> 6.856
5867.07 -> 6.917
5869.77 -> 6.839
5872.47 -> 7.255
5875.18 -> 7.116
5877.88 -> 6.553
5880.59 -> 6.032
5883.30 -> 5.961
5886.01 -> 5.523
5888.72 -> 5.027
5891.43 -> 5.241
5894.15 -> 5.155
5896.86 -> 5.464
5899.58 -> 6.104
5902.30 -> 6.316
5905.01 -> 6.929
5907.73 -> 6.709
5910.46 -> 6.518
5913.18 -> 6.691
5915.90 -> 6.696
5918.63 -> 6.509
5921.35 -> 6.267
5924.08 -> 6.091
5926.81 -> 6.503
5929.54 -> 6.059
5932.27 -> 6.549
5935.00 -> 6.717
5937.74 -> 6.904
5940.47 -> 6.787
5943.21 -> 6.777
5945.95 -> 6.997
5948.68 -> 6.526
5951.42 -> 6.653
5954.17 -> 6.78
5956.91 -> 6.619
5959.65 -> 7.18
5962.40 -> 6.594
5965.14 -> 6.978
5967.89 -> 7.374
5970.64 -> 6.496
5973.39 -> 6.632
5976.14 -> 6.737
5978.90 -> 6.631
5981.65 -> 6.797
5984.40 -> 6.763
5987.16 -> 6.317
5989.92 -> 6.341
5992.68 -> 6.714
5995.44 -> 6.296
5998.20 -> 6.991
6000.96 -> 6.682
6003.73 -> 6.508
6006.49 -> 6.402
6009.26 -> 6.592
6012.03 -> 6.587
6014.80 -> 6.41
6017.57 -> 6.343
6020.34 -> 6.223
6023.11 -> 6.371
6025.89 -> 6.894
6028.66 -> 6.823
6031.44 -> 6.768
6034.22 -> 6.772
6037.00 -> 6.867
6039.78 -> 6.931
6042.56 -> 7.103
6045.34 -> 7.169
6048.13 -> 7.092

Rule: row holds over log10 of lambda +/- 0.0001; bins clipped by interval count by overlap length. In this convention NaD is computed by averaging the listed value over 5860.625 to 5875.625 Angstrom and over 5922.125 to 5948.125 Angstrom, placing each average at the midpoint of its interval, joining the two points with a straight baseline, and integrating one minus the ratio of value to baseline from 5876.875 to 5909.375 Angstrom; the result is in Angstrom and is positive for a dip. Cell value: 4.2 Angstrom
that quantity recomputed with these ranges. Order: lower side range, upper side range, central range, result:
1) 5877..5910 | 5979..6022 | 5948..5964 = -1.17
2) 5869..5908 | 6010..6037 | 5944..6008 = -2.70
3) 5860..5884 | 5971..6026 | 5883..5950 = 3.62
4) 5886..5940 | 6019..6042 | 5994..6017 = 0.23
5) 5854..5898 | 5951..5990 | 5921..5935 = 0.33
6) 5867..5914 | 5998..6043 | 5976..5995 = -0.18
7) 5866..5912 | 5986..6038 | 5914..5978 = -2.92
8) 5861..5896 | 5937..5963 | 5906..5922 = -0.22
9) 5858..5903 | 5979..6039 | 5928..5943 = -0.59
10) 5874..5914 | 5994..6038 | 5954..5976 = -1.56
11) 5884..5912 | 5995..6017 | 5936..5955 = -1.78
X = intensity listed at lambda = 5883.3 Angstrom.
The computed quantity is 5.961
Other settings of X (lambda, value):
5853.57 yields 6.395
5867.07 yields 6.917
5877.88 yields 6.553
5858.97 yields 6.278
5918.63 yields 6.509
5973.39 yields 6.632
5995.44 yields 6.296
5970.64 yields 6.496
